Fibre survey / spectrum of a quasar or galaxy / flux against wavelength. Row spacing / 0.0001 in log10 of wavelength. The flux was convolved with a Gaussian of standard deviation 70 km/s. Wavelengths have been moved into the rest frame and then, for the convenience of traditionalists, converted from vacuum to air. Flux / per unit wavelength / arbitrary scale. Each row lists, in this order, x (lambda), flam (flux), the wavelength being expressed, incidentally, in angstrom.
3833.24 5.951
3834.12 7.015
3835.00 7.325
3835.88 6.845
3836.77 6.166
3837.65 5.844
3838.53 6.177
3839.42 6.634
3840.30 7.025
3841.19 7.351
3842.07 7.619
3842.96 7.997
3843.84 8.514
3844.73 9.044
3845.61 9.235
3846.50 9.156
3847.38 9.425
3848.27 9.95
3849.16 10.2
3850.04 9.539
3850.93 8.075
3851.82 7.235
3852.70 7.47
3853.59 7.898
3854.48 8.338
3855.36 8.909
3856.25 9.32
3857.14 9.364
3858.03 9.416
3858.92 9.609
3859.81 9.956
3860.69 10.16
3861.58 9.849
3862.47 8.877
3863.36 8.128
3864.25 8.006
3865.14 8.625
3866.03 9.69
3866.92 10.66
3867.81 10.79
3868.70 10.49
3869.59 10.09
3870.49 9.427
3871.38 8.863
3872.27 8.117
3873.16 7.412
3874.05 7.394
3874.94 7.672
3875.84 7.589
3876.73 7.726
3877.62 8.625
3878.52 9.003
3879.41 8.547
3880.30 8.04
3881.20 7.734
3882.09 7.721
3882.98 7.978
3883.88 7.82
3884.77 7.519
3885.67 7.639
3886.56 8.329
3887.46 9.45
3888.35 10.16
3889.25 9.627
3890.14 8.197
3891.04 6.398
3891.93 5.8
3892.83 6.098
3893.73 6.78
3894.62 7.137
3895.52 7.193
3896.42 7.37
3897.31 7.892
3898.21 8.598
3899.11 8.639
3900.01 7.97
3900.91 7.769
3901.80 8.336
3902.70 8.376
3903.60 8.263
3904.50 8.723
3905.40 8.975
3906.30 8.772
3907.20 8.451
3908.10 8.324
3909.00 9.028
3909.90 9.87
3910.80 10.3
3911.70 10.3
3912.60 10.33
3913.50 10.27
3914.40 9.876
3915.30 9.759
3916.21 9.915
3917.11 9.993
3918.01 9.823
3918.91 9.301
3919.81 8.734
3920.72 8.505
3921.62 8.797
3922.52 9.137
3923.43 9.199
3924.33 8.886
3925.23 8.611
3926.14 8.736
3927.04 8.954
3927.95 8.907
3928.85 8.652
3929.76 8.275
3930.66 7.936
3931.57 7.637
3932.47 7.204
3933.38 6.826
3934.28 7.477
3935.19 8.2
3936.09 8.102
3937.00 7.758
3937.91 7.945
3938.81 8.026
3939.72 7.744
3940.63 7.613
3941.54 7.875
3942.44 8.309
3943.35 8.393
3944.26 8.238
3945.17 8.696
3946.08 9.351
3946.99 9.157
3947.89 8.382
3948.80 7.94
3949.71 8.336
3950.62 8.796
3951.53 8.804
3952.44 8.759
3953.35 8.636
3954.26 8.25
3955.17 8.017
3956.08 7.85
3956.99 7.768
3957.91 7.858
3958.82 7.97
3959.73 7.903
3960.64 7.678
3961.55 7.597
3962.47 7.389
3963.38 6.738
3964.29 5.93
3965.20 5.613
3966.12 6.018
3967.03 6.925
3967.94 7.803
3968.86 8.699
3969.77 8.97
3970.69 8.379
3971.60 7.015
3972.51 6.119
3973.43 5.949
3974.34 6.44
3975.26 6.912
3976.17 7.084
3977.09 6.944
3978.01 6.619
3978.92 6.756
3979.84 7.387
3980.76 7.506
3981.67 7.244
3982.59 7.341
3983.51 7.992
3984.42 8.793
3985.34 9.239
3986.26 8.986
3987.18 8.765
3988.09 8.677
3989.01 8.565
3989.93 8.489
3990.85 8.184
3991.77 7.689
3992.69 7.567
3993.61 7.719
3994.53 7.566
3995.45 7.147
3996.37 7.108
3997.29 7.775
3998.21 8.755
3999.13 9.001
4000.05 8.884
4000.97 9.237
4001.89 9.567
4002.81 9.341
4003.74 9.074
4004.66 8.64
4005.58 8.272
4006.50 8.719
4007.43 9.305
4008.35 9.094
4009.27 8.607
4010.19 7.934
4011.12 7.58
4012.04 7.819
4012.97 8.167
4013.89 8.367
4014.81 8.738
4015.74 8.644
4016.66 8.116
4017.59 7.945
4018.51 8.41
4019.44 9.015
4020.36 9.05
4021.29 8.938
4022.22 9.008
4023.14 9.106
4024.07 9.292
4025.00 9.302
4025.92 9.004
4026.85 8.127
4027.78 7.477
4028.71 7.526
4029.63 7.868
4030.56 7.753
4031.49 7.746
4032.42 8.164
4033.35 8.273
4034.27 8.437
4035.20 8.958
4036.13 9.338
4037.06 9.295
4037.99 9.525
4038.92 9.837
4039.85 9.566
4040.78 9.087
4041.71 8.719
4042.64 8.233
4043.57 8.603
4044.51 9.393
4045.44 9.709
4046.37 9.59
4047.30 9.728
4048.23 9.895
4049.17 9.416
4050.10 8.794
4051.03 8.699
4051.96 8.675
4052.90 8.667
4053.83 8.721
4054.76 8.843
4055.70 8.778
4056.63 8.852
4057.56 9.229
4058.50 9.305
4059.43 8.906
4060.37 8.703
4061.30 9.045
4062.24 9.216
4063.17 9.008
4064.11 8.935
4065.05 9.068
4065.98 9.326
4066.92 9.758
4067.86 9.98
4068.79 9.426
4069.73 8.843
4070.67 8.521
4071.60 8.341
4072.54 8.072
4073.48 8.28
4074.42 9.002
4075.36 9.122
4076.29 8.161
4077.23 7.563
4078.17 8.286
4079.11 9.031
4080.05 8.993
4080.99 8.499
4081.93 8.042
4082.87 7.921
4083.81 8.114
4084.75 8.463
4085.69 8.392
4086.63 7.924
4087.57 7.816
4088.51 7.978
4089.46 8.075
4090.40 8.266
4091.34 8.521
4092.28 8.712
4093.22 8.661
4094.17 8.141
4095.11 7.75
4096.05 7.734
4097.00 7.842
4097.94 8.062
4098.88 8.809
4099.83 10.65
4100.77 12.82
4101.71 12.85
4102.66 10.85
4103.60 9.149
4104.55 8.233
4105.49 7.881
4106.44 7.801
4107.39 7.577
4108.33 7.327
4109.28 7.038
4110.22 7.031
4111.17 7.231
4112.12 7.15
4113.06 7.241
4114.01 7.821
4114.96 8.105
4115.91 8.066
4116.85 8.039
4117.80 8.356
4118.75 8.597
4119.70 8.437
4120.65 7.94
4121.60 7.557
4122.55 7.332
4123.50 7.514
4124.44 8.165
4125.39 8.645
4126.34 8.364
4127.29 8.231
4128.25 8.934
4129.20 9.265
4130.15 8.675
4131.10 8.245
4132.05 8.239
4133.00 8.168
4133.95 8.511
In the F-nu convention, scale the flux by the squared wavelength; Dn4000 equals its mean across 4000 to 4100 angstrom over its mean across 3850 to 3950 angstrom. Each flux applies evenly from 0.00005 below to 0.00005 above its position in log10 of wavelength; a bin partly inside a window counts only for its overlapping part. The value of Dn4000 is 1.10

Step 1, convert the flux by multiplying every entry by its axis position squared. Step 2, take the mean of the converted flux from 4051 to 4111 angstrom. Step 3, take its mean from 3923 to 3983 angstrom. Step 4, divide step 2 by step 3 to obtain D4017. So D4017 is 1.19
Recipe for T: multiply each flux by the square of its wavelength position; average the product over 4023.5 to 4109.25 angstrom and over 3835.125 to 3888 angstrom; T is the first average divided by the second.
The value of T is 1.15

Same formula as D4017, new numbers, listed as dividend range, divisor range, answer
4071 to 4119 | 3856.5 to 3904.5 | 1.11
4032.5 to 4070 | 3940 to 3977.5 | 1.23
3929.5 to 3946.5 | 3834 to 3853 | 1.06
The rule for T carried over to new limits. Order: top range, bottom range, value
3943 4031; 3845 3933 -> 0.98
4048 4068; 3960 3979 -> 1.34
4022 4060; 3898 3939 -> 1.08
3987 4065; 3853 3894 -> 1.10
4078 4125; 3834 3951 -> 1.09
